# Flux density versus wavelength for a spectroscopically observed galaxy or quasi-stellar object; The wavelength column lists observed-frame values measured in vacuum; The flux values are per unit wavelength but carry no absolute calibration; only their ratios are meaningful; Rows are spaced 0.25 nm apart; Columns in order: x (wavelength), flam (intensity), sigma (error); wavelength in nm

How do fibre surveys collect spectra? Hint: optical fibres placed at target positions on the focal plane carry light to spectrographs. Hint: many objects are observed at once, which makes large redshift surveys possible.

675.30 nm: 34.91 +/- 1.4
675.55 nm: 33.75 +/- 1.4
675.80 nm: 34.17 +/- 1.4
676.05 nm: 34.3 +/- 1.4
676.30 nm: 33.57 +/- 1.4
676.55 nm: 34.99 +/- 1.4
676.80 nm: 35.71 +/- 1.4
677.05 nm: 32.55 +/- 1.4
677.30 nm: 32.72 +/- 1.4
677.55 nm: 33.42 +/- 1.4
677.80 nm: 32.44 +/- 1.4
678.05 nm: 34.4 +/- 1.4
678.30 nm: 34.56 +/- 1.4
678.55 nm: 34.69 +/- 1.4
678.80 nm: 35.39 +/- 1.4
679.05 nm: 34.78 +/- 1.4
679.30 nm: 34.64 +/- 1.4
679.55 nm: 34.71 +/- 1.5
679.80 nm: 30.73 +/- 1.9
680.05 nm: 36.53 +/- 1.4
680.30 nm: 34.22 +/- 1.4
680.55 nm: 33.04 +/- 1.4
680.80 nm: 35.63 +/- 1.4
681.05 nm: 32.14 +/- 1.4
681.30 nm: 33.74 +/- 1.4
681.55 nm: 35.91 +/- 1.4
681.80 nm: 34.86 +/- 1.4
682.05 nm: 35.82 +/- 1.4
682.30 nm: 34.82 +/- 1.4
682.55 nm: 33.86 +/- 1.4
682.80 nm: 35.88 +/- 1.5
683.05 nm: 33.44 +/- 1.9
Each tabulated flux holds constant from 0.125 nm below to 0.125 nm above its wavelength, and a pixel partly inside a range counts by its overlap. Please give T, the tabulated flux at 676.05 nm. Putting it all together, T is 34.3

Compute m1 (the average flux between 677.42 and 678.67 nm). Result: 33.9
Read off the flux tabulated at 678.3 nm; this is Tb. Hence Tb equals 34.56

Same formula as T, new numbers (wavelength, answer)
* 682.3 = 34.82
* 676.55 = 34.99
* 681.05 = 32.14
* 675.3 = 34.91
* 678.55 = 34.69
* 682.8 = 35.88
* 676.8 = 35.71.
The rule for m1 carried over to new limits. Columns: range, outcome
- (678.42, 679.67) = 34.8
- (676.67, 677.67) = 33.6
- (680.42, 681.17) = 33.6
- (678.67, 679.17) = 35.1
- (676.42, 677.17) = 34.4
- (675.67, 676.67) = 34.3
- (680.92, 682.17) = 34.5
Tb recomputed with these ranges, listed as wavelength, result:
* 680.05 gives 36.53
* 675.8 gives 34.17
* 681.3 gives 33.74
